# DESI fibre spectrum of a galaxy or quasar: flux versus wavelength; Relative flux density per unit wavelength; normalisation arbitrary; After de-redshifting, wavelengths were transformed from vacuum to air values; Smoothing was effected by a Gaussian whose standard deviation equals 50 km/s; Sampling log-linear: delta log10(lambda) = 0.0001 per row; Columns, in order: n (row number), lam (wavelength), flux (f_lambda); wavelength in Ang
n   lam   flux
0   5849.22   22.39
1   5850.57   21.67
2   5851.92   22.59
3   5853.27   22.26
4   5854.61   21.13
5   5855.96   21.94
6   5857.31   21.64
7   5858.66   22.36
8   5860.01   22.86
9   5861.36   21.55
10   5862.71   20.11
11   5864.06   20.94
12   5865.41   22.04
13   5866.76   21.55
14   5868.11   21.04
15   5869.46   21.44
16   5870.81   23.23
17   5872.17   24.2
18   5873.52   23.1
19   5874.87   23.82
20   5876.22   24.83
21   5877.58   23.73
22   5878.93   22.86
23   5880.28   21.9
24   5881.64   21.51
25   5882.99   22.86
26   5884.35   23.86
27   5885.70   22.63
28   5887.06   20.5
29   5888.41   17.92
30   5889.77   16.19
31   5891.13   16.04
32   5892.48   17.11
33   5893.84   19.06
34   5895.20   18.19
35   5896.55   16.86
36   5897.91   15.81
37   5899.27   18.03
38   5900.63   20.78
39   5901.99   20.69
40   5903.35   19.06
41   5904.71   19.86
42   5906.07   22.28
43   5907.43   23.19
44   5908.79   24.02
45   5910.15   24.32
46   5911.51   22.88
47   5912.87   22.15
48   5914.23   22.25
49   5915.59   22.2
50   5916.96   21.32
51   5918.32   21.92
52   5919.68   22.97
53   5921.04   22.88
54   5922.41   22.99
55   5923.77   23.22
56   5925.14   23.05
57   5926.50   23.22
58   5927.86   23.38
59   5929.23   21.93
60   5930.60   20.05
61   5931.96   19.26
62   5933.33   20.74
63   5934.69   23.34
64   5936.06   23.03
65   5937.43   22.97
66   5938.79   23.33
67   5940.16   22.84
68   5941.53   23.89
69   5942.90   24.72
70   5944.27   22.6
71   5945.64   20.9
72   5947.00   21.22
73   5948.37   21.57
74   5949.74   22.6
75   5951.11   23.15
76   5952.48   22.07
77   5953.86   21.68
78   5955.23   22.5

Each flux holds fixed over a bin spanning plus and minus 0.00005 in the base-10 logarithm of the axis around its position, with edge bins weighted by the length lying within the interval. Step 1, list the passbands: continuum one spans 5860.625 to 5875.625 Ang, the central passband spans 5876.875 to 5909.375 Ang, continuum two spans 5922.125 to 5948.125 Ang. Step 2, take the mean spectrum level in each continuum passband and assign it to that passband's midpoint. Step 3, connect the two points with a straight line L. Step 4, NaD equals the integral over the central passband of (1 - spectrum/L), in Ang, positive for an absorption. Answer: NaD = 3.0 Ang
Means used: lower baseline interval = 22.1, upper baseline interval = 22.4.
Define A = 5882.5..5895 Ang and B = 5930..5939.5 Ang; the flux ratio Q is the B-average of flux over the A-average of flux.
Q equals 1.1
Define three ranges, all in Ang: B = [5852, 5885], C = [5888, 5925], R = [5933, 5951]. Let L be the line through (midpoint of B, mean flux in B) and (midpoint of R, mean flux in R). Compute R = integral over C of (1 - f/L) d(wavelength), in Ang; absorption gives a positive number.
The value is 3.2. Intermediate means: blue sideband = 22.4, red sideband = 22.7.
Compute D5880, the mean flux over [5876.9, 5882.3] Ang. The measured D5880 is 22.5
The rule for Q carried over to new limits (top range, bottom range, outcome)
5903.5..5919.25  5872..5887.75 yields 0.97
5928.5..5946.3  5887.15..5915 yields 1.12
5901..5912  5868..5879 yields 0.95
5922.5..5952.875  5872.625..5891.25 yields 1.03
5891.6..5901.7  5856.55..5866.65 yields 0.83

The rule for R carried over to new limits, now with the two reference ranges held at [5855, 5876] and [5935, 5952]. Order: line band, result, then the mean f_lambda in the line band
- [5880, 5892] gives 1.1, 20.3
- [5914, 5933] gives 0.4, 22.2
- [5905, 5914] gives -0.2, 23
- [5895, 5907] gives 1.7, 19.2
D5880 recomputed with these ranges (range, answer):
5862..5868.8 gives 21.1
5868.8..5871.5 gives 22.3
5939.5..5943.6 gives 23.8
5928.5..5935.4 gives 21.1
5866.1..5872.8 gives 22.3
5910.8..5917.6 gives 22.2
